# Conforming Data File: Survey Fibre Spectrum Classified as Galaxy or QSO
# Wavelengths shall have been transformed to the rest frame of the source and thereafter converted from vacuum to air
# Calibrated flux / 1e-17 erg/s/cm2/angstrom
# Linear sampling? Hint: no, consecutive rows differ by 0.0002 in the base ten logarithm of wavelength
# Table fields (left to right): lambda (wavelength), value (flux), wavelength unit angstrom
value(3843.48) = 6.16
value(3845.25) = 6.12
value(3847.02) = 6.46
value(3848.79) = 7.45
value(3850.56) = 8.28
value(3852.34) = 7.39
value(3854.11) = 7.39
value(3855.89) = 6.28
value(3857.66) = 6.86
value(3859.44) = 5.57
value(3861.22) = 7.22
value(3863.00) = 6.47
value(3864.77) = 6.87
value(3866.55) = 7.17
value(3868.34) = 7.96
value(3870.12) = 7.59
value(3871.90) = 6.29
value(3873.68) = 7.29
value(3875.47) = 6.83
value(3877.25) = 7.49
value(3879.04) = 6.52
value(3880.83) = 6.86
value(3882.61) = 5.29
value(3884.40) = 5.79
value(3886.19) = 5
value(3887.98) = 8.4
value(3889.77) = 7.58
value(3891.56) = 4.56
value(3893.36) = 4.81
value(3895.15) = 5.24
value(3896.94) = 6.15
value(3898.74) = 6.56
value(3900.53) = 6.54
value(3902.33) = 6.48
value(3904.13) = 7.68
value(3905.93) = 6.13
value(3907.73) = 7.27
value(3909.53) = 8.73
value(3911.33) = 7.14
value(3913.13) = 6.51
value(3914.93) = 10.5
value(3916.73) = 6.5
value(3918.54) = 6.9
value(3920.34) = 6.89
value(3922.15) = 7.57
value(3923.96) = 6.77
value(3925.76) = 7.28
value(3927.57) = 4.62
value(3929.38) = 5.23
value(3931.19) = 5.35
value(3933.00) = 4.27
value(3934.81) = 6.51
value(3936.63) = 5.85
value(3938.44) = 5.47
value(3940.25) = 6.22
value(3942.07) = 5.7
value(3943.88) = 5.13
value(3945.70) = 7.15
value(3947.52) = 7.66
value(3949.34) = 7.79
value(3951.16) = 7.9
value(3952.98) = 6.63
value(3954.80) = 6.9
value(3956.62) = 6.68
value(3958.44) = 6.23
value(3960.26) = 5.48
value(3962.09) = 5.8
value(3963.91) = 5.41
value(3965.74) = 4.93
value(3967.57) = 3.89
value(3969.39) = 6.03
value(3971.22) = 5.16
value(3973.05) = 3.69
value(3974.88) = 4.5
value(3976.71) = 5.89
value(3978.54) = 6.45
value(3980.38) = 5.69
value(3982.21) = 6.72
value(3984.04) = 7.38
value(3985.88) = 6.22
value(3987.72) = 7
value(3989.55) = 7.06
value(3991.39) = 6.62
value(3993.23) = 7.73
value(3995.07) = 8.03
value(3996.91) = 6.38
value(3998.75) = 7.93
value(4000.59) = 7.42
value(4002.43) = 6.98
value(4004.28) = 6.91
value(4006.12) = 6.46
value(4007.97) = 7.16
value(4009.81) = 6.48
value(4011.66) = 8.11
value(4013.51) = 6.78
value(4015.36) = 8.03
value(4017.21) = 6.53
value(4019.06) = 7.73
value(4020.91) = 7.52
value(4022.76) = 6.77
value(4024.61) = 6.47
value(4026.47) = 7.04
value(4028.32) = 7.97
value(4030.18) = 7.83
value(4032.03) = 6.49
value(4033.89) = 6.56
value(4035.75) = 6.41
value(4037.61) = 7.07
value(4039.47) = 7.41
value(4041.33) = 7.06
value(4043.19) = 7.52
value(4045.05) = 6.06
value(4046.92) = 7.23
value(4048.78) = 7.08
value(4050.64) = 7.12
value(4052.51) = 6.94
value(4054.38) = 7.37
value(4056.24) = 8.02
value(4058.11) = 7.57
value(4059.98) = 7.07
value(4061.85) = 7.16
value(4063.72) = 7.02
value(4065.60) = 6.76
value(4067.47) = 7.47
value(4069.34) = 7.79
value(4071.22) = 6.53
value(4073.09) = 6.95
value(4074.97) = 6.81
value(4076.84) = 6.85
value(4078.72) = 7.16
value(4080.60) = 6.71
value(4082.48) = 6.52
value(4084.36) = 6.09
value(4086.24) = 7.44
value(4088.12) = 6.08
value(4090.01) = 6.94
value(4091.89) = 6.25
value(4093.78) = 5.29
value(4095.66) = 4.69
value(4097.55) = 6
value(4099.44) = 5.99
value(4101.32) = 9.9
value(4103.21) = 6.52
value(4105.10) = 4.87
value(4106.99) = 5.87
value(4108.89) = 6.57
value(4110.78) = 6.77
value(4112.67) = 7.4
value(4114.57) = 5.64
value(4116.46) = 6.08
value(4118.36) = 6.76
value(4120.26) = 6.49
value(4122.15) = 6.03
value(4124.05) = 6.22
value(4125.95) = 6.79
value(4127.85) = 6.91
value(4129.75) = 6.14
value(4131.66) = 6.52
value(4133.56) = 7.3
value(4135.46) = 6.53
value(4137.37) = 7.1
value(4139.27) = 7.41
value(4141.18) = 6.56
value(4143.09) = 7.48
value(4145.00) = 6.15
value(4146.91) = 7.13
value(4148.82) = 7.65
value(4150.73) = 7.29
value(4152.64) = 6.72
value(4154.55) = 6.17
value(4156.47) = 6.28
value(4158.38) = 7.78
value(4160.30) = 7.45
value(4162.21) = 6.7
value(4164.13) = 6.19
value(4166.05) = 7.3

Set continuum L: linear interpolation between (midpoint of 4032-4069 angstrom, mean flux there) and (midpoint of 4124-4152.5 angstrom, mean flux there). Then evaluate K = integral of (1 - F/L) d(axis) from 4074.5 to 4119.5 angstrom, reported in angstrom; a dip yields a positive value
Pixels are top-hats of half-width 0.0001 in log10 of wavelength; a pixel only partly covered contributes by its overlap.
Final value 3.39 angstrom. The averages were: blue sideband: 7.1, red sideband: 6.89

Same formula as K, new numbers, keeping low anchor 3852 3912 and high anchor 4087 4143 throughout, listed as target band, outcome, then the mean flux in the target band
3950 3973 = 2.6 angstrom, 5.86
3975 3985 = 0.5 angstrom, 6.27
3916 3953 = 1.6 angstrom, 6.34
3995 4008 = -1.0 angstrom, 7.1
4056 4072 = -1.7 angstrom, 7.24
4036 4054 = -1.4 angstrom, 7.04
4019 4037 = -1.3 angstrom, 7.05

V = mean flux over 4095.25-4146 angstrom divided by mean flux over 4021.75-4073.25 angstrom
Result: 0.9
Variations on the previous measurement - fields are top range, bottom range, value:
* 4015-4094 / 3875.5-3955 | 1.07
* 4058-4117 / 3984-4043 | 0.93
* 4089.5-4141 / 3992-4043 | 0.90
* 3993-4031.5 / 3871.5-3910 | 1.11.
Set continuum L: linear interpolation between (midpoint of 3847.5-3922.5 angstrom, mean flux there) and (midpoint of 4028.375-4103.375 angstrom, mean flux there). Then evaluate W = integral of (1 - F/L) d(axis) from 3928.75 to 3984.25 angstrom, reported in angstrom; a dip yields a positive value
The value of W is 7.8 angstrom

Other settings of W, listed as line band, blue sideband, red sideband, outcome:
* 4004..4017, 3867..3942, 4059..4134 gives -1.1 angstrom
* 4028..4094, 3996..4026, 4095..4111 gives -2.6 angstrom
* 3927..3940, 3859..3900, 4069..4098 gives 2.2 angstrom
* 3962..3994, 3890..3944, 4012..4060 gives 4.2 angstrom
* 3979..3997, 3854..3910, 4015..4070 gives 0.2 angstrom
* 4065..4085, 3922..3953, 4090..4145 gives -1.4 angstrom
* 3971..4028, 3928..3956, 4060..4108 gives -3.4 angstrom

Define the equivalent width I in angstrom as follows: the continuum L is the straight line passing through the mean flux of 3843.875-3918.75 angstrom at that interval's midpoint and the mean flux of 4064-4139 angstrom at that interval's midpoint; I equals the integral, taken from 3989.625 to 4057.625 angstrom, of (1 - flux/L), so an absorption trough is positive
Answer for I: -4.87 angstrom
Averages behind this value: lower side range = 6.81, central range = 7.15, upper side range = 6.59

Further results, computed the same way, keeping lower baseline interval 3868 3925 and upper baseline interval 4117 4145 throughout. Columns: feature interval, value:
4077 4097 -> 1.16 angstrom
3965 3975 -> 3.04 angstrom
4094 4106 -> 0.79 angstrom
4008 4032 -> -1.75 angstrom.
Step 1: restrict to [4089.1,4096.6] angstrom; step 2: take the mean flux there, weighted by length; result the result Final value 5.79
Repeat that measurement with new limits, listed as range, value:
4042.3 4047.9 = 6.93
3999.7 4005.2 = 7.1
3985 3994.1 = 6.92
